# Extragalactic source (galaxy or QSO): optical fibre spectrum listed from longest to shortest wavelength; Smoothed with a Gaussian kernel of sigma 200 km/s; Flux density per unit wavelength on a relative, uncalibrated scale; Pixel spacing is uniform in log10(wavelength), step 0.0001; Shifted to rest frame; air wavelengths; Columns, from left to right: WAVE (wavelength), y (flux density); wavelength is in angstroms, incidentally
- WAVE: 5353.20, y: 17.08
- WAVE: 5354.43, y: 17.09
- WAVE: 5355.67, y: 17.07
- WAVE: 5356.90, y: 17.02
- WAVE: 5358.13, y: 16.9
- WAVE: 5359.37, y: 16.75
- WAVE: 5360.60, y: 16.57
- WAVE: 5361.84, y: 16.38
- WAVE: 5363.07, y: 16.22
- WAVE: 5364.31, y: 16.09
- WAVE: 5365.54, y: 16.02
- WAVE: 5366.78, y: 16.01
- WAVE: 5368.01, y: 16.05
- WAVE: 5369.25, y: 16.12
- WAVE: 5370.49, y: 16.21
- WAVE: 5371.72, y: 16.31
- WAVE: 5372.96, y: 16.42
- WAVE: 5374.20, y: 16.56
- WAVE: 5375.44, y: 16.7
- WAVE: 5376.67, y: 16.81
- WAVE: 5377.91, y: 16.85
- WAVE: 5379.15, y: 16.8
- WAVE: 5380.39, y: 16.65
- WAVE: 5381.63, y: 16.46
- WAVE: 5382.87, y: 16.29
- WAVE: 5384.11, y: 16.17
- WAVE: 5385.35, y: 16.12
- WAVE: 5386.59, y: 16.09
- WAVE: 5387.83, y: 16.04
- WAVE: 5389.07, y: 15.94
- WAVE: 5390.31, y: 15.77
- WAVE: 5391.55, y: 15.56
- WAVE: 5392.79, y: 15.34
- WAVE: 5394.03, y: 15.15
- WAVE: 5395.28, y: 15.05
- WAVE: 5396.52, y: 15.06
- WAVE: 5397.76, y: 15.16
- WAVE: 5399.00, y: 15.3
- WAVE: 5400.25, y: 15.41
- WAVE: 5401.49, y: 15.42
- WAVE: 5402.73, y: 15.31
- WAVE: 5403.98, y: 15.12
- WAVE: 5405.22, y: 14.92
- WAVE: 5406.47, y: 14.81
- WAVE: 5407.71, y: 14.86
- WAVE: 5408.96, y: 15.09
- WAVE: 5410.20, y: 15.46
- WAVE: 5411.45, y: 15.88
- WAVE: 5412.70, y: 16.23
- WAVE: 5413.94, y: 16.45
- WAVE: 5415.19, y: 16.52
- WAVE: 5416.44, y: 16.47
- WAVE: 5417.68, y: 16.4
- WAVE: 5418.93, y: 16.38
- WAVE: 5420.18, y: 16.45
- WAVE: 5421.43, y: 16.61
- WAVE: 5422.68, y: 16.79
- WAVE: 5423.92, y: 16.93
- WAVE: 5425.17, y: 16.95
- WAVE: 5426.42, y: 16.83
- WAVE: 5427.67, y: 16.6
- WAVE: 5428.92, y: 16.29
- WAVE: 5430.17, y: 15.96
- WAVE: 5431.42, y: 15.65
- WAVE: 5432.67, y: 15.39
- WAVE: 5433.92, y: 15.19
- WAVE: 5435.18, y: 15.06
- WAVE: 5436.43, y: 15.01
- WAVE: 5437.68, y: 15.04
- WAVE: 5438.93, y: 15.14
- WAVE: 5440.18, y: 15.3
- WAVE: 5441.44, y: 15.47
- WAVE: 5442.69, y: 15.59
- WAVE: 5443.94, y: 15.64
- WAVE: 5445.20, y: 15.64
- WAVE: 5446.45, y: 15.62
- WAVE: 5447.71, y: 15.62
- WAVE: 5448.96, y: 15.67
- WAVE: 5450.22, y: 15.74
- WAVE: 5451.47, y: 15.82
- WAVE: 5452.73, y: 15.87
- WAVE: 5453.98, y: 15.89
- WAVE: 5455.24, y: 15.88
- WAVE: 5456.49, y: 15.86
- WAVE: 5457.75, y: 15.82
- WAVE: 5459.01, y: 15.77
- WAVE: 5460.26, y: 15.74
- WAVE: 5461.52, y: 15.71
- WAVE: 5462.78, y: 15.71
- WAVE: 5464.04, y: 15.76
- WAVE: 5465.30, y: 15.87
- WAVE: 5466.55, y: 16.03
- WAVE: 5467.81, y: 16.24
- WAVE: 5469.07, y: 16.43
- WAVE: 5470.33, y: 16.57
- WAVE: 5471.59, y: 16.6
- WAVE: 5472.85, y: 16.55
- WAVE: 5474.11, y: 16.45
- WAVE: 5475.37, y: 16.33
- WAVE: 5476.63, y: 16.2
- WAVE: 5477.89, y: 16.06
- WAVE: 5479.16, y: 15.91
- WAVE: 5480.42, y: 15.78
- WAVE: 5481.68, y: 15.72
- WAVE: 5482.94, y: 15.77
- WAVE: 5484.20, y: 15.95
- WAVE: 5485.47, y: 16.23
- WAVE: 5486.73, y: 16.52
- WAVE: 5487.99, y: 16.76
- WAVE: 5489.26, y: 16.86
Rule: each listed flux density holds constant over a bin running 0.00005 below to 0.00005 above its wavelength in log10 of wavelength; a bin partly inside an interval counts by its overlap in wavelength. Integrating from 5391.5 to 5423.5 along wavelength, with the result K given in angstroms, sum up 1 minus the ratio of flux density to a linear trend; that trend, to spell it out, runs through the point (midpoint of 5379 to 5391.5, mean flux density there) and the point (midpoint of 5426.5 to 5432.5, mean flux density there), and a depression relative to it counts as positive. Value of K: 0.96 angstroms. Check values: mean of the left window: 16.2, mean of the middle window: 15.7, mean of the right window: 16.1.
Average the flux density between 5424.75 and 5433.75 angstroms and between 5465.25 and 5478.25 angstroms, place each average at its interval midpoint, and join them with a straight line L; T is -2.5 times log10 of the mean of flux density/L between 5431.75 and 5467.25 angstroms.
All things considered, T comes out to 0.04 mag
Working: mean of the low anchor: 16.2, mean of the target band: 15.6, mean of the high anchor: 16.3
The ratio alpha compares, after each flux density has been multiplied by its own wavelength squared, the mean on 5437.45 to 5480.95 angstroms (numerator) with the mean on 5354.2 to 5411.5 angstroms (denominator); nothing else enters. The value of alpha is 1.0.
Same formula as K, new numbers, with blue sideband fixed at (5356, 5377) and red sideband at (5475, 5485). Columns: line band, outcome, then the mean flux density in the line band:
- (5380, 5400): 0.72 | 15.7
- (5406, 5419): 0.30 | 15.9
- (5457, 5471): 0.04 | 16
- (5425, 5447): 0.65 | 15.7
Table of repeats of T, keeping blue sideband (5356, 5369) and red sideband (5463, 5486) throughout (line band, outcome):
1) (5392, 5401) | 0.08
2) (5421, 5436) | 0.01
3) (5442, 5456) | 0.03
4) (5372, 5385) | -0.01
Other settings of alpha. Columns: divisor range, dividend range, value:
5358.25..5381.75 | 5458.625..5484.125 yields 1.02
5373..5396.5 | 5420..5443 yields 1.00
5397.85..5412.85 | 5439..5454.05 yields 1.04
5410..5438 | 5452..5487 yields 1.01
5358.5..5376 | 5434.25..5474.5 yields 1.00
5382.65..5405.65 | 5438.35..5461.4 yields 1.03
